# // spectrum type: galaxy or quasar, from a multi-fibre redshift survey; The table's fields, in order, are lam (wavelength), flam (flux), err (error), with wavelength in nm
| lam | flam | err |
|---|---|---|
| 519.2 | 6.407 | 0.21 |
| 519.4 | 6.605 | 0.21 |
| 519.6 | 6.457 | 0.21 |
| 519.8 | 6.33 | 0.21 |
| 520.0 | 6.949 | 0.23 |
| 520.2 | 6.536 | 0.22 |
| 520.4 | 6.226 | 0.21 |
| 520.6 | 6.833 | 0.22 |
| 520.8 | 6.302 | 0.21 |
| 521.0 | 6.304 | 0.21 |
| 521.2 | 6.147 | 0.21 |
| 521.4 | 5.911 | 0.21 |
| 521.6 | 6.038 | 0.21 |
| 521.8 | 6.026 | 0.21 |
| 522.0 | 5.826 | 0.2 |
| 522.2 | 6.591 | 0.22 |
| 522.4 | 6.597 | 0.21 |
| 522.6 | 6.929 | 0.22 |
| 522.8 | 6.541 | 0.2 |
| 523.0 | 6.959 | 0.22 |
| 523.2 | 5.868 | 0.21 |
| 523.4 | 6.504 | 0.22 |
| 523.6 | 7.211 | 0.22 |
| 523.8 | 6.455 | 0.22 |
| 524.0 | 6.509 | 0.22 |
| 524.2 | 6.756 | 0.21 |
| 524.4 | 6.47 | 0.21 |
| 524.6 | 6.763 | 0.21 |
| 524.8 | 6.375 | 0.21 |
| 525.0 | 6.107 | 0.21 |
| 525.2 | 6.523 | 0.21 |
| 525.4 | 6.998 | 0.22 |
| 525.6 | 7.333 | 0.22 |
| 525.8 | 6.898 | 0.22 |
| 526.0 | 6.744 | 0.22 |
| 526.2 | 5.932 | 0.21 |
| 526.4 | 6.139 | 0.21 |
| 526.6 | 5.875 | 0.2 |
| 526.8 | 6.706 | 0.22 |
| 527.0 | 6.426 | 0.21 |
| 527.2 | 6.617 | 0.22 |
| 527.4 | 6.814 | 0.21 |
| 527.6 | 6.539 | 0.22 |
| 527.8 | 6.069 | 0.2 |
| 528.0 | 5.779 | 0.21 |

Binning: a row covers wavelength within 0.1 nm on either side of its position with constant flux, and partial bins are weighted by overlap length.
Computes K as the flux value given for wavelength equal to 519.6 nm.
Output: 6.457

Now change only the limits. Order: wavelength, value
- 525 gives 6.107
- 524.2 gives 6.756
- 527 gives 6.426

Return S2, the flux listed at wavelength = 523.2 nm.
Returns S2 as 5.868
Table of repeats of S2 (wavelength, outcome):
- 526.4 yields 6.139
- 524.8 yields 6.375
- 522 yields 5.826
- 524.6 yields 6.763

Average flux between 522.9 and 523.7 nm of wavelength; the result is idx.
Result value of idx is 6.64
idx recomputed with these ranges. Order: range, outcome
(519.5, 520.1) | 6.58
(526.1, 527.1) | 6.22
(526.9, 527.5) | 6.62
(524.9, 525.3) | 6.32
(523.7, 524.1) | 6.48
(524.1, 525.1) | 6.49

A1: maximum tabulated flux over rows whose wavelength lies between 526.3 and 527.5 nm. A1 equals 6.814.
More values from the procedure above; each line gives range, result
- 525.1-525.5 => 6.998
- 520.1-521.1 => 6.833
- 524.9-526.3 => 7.333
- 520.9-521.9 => 6.304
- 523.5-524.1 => 7.211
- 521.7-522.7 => 6.929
